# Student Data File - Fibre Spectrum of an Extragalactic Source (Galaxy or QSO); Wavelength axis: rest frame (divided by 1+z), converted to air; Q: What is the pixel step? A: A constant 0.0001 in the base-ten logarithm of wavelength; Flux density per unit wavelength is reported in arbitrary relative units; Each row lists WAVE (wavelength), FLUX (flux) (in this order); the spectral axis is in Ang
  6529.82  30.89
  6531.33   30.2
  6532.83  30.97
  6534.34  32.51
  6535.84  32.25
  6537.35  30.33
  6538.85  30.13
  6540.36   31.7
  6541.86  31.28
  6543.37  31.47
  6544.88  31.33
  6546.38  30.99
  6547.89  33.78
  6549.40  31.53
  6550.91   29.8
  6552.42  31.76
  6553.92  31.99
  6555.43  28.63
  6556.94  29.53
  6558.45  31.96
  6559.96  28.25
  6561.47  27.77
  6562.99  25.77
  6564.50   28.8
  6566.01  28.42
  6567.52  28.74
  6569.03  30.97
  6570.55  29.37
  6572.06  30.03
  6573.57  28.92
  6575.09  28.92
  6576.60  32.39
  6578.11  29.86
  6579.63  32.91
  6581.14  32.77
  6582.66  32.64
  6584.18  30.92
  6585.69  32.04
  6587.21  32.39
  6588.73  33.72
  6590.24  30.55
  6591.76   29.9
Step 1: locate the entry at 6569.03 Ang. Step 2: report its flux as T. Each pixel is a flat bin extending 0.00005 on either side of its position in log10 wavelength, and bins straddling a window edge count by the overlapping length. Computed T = 30.97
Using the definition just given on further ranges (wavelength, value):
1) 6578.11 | 29.86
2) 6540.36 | 31.7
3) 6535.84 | 32.25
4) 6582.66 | 32.64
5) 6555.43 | 28.63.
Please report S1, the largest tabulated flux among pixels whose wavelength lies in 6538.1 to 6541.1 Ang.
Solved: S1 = 31.7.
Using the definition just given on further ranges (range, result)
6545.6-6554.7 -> 33.78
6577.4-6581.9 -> 32.91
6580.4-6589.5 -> 33.72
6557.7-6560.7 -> 31.96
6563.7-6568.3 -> 28.8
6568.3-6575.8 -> 30.97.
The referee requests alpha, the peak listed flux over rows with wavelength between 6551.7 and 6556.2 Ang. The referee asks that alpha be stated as 31.99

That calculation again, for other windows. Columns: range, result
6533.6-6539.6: 32.51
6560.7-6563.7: 27.77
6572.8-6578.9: 32.39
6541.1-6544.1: 31.47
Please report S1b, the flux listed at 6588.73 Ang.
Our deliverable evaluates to 33.72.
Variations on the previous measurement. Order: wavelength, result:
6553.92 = 31.99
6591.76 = 29.9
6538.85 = 30.13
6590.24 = 30.55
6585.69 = 32.04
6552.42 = 31.76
